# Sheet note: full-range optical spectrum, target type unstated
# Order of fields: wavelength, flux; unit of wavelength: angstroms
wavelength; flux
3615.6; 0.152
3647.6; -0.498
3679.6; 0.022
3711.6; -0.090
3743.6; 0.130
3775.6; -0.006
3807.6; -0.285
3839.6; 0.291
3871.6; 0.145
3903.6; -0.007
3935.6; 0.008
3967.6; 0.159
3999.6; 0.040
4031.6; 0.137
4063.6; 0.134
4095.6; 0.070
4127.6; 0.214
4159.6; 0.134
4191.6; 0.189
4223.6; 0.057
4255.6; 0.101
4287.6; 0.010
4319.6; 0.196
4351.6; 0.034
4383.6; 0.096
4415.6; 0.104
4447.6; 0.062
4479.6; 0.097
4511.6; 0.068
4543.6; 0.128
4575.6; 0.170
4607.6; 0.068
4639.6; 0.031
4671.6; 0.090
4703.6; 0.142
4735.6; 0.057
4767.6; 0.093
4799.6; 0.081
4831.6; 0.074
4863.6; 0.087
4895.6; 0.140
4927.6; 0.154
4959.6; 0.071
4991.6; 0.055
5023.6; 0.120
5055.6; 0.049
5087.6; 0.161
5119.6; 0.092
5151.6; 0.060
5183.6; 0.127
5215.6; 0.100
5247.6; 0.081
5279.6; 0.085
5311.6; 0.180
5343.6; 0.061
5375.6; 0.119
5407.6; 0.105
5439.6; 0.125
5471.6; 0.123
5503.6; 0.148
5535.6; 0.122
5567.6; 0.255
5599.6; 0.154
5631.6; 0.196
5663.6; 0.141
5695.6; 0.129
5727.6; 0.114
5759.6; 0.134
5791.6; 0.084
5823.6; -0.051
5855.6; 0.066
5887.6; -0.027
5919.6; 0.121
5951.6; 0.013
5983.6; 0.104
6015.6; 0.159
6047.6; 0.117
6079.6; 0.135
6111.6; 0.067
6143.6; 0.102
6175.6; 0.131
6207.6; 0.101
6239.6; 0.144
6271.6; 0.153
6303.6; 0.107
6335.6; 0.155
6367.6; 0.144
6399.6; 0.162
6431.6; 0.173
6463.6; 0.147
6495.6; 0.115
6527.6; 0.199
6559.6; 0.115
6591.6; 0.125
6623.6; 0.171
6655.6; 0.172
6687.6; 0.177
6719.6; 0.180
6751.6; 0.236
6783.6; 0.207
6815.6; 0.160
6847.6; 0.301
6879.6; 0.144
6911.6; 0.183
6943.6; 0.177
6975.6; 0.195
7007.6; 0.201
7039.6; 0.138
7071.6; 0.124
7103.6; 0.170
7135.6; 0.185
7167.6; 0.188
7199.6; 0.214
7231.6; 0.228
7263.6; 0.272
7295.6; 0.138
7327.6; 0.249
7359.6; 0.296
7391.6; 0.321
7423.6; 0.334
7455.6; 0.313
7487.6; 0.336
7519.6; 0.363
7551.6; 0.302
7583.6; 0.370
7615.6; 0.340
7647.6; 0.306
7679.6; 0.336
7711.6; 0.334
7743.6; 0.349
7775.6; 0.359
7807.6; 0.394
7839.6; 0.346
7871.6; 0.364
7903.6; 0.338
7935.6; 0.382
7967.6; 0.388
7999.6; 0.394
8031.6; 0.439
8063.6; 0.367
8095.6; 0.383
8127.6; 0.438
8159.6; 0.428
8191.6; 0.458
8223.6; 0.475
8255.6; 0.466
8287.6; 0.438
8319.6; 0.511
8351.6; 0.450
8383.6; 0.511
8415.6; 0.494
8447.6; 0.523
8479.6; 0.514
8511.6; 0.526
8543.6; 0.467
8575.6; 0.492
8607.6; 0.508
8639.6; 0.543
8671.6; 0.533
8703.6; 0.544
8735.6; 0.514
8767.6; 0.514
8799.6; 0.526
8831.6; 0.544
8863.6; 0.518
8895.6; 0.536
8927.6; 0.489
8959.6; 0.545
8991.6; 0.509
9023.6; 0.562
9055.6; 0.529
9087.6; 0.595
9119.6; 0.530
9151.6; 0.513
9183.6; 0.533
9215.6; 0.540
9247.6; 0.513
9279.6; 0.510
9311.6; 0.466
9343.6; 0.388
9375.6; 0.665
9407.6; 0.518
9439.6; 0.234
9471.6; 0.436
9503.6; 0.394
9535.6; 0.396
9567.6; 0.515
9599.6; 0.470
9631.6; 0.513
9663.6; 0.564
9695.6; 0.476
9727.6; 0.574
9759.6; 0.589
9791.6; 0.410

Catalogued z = 0.84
